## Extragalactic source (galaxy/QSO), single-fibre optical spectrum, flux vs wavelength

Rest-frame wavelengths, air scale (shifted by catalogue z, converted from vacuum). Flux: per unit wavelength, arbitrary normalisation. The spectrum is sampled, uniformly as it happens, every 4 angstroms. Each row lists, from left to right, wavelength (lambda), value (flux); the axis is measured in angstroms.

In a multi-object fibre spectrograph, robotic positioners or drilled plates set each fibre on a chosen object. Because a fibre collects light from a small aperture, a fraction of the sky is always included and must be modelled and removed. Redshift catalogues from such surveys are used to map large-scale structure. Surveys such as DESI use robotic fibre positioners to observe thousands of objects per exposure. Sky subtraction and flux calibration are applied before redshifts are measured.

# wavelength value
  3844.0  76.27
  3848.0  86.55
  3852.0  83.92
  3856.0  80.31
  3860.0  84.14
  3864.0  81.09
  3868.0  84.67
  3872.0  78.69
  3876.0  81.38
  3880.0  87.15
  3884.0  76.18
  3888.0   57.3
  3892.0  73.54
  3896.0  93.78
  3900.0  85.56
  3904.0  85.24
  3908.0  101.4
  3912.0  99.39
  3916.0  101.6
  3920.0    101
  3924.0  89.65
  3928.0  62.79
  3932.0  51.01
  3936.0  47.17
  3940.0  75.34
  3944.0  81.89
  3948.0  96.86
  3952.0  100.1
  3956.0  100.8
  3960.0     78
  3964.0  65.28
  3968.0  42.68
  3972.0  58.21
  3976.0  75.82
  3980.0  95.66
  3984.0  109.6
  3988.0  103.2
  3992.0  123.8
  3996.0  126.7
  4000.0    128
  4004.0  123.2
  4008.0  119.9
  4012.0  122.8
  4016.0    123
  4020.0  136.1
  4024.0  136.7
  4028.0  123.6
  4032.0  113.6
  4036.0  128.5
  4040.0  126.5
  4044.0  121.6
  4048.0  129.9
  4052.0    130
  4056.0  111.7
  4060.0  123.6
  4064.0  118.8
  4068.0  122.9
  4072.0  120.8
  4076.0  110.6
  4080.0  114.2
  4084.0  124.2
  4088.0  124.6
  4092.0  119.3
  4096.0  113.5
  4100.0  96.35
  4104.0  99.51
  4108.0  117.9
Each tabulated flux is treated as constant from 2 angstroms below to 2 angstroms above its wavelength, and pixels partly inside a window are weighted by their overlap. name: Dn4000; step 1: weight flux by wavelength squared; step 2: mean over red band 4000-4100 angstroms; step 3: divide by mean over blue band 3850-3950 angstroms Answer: 1.61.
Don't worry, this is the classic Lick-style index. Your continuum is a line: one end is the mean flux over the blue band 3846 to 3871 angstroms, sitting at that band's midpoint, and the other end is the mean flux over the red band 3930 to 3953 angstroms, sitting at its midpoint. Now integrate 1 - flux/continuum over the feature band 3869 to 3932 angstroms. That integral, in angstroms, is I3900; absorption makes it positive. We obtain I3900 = -4.2 angstroms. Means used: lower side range 83.3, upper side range 74.3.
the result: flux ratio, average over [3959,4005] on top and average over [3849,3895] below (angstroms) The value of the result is 1.18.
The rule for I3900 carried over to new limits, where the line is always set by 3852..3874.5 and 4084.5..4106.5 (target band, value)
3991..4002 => -3.0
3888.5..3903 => 0.8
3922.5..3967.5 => 8.1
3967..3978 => 4.1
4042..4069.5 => -4.1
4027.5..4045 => -3.1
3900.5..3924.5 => -2.1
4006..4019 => -2.8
